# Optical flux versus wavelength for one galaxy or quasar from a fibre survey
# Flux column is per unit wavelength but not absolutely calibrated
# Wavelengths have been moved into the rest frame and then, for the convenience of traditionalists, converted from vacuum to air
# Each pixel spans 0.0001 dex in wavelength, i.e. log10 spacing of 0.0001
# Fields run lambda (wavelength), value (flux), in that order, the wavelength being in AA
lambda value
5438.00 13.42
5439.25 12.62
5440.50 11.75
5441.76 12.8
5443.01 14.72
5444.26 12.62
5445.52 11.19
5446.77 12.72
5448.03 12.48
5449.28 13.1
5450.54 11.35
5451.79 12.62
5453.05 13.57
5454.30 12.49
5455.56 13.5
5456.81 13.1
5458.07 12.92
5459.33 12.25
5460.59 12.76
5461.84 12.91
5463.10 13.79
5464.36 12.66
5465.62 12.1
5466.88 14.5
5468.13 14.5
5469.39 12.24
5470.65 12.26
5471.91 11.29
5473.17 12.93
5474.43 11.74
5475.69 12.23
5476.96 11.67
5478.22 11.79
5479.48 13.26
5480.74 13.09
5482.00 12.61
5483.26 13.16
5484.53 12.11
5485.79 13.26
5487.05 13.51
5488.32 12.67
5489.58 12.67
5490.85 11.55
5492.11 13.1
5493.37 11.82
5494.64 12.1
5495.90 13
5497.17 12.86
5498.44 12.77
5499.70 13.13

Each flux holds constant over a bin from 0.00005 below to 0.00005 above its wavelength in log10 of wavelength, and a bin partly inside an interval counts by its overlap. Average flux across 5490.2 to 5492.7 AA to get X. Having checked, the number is 12.3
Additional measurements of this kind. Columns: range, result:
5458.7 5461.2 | 12.5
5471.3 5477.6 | 12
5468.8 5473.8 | 12.2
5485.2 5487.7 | 13.4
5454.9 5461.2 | 12.9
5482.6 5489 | 12.9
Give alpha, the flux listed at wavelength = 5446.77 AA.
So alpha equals 12.72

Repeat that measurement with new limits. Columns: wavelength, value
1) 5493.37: 11.82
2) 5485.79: 13.26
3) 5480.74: 13.09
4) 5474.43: 11.74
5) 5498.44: 12.77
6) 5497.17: 12.86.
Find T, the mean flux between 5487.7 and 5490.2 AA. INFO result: 12.7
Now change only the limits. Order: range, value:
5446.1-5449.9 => 12.8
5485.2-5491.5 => 12.7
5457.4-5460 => 12.6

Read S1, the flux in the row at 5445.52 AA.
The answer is 11.19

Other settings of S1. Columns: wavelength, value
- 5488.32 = 12.67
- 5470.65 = 12.26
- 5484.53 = 12.11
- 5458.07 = 12.92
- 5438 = 13.42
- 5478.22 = 11.79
